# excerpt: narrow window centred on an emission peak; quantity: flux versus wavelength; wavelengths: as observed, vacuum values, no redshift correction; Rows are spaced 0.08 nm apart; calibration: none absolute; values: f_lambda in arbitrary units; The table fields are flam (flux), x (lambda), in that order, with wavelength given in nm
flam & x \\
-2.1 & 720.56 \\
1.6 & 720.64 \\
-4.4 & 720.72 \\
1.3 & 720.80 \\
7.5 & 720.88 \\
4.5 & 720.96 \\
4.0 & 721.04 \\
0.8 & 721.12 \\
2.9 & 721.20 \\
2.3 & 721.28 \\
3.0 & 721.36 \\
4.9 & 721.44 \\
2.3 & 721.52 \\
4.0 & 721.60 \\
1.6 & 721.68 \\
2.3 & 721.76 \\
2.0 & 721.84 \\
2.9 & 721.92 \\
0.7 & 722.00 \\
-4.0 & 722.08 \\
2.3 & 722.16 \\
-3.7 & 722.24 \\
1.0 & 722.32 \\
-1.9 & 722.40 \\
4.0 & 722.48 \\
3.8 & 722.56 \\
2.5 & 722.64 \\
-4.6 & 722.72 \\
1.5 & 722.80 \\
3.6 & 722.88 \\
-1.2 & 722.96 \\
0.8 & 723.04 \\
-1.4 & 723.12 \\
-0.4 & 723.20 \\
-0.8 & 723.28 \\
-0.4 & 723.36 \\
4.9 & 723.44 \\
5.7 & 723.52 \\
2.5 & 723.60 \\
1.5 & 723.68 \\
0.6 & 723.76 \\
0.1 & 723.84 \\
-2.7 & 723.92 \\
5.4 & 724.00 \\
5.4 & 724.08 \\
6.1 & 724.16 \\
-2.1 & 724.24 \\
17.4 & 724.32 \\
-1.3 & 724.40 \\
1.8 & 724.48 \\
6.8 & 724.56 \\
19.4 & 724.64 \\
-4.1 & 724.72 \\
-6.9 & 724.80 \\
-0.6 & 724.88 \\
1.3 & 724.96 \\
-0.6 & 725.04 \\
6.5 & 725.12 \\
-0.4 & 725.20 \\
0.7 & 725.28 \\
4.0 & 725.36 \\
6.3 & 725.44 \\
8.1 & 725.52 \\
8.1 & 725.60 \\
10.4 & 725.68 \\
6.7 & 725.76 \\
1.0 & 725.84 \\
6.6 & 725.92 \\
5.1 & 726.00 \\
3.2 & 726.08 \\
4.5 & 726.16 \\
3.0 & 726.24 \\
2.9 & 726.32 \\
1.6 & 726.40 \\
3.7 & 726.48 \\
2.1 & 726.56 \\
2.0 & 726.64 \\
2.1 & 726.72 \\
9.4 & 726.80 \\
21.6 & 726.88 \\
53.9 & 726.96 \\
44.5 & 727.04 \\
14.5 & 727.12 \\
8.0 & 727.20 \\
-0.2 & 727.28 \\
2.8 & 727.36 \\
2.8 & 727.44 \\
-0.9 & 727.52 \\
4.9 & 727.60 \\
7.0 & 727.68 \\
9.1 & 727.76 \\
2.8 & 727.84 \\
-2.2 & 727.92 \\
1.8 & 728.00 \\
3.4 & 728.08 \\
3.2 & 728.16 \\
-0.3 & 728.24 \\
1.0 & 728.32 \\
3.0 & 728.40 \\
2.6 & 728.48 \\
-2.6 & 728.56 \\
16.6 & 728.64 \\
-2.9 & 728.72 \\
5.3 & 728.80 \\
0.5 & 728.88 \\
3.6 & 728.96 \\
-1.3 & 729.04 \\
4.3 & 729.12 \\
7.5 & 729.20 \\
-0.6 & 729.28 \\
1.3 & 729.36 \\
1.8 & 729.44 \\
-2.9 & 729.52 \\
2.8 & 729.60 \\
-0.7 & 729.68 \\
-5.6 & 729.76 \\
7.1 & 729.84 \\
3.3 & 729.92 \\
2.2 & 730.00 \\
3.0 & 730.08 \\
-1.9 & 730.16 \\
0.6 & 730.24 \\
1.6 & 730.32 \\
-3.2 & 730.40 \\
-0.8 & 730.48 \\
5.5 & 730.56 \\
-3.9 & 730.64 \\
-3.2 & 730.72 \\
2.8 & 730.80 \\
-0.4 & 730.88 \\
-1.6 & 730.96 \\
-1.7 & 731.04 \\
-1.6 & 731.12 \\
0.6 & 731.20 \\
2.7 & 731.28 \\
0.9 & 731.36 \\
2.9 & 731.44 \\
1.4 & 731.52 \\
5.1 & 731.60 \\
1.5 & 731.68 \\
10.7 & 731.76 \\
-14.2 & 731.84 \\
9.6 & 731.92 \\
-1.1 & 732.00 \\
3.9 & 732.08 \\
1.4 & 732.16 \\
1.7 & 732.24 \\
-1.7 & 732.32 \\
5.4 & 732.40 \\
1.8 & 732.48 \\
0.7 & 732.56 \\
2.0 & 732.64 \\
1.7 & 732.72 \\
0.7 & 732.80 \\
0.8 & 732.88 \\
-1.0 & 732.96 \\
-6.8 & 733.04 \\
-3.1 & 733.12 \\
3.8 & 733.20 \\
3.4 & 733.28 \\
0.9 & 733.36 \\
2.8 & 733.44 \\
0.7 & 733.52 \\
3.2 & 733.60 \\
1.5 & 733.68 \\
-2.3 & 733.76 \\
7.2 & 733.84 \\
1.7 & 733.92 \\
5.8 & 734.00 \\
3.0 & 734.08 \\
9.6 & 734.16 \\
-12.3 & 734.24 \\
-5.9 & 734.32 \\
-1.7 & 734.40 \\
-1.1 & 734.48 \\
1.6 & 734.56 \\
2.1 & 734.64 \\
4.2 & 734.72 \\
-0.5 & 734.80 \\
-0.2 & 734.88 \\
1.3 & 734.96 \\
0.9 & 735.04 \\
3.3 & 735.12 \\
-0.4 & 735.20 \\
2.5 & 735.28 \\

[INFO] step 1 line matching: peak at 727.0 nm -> H-alpha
